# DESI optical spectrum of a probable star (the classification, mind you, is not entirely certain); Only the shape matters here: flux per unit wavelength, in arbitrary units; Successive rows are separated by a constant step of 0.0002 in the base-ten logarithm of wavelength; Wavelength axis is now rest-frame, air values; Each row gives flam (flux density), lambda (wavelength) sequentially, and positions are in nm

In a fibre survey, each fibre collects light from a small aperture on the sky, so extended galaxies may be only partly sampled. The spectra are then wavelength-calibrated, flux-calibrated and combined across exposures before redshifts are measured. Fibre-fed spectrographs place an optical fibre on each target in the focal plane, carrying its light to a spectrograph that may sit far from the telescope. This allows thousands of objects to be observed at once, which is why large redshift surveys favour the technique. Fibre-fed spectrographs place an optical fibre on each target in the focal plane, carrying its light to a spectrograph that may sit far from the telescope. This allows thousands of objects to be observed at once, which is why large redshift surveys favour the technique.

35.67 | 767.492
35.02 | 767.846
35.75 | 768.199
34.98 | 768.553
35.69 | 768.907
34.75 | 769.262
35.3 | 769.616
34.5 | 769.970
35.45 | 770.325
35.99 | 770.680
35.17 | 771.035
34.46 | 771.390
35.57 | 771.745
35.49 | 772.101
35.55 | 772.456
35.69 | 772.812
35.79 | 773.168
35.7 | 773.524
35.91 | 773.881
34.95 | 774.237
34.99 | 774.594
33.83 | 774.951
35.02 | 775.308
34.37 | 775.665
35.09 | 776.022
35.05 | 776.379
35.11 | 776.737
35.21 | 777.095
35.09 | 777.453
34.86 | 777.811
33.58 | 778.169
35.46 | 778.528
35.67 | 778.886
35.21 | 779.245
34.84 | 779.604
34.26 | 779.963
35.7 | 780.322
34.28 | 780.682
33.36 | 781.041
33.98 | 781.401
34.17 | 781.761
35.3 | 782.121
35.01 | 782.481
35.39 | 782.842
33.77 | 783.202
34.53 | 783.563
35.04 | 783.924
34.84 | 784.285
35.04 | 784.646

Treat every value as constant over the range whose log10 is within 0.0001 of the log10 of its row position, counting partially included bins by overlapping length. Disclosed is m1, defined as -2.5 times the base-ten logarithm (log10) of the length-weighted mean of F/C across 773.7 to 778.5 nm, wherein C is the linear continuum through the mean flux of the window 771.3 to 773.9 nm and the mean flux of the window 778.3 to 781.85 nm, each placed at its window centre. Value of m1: 0.01 mag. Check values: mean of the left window 35.5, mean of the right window 34.7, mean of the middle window 34.9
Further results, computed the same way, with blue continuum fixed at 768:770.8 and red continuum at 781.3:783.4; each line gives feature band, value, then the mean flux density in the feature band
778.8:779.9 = -0.01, 35.1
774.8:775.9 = 0.02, 34.5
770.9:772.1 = 0.00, 35.1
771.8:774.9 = -0.01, 35.4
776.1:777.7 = -0.01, 35.1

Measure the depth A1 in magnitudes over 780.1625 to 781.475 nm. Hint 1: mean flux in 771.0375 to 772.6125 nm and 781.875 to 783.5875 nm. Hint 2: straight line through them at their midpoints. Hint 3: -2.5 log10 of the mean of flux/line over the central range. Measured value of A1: 0.02 mag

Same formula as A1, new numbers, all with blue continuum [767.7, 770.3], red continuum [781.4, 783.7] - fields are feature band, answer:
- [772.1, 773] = -0.018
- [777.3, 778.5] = 0.007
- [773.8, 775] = 0.000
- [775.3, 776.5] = 0.001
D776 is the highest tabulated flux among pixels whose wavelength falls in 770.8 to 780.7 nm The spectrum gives 35.91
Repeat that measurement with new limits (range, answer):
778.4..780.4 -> 35.7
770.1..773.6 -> 35.99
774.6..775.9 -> 35.02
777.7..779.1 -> 35.67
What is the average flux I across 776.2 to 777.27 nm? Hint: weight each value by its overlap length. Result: 35.1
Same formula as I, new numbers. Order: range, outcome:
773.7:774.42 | 35.4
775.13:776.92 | 34.9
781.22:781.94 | 34.1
